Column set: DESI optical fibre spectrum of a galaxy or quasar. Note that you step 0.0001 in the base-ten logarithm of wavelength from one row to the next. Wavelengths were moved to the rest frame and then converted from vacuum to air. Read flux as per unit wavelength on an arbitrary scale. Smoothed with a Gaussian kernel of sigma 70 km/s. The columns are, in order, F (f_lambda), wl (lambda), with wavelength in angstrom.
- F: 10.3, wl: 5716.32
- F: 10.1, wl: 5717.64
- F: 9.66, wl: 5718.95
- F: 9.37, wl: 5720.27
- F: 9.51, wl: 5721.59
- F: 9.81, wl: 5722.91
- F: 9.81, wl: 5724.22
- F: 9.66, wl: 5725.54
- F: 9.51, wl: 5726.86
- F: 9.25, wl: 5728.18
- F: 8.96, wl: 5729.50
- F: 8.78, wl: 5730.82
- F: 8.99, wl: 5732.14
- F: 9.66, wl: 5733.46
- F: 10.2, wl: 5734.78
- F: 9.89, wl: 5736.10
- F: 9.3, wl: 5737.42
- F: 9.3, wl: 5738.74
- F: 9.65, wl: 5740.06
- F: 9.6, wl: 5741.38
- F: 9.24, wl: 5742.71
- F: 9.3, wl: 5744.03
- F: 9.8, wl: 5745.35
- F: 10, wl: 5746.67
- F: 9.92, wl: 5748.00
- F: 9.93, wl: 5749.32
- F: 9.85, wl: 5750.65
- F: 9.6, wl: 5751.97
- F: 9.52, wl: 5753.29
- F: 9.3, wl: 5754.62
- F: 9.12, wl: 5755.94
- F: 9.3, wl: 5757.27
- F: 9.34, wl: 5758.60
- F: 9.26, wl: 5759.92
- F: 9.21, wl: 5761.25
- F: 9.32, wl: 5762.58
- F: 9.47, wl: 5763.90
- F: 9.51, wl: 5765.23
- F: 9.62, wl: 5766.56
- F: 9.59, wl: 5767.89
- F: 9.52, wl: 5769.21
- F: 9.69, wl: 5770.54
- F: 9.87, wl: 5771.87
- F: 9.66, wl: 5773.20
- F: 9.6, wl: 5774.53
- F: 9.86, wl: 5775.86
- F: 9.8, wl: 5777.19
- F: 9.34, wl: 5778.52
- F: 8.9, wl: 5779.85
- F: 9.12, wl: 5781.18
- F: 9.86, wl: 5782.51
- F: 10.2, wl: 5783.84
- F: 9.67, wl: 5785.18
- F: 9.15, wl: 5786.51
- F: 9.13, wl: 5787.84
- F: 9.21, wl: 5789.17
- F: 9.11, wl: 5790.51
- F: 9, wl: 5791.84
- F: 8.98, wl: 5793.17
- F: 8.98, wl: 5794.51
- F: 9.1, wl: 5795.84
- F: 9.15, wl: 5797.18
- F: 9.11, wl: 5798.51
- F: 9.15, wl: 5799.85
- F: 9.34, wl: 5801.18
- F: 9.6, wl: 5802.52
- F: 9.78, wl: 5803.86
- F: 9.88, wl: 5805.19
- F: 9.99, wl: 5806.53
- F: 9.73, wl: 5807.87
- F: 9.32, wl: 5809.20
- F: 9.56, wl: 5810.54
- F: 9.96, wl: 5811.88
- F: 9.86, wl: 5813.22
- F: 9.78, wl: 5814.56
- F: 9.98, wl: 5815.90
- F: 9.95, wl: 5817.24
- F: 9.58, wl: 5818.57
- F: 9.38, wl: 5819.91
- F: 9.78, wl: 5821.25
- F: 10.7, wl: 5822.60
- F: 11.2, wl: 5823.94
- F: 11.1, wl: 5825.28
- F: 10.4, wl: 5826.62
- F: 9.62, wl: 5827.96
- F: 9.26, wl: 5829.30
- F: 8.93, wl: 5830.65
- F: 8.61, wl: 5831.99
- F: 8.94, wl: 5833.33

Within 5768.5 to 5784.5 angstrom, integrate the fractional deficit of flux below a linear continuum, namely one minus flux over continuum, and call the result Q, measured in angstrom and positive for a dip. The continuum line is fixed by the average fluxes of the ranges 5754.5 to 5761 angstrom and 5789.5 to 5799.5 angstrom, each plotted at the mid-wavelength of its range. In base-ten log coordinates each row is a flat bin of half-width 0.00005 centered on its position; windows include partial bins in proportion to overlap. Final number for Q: -0.8 angstrom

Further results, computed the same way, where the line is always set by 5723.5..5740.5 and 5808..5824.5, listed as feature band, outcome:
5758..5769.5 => 0.2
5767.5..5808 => 1.3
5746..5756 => -0.1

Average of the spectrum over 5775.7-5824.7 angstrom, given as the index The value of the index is 9.57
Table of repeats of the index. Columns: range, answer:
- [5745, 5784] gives 9.56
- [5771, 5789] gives 9.54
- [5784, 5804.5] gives 9.25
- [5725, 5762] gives 9.48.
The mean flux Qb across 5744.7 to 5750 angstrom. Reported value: 9.9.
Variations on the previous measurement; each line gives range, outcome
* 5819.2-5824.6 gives 10.2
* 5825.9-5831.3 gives 9.57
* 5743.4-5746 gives 9.56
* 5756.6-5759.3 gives 9.31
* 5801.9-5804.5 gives 9.68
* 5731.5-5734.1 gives 9.33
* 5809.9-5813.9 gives 9.78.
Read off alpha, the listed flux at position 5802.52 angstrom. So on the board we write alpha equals 9.6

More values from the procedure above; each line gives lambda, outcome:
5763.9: 9.47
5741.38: 9.6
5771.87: 9.87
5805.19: 9.88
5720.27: 9.37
